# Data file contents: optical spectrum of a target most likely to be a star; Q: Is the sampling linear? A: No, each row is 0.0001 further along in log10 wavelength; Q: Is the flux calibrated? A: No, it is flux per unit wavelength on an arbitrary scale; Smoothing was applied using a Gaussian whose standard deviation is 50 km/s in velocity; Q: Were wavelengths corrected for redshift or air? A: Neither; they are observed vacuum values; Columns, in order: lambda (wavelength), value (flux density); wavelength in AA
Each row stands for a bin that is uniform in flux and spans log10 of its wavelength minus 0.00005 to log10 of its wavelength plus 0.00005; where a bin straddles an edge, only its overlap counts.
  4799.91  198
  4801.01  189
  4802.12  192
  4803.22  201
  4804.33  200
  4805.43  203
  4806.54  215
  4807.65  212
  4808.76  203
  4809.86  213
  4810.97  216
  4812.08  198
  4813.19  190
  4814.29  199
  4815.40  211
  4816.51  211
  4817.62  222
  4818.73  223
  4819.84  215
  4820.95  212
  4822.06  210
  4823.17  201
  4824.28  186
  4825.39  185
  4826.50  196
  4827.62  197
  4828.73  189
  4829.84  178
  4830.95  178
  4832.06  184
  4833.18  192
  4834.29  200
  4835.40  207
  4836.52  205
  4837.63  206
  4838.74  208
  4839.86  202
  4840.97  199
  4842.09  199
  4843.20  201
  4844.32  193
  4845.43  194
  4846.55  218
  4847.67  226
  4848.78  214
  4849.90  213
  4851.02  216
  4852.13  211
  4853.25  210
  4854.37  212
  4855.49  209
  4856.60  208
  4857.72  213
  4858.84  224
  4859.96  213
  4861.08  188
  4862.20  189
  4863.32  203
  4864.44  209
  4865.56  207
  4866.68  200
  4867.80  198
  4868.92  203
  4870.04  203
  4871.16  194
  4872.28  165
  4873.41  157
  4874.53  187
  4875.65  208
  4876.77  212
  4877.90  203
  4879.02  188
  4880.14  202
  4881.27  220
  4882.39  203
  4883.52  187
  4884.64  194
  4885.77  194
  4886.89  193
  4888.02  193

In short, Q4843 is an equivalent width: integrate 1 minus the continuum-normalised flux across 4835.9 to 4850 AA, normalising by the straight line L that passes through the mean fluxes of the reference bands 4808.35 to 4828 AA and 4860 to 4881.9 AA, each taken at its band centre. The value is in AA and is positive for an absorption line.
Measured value -0.32 AA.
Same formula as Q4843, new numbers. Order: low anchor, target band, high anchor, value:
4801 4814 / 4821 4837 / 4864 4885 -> 0.57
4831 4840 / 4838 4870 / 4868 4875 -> -2.39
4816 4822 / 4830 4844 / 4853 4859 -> 1.07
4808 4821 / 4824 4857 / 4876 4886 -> 0.73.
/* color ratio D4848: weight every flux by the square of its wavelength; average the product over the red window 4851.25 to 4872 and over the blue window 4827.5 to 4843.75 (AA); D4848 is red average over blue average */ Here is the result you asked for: 1.1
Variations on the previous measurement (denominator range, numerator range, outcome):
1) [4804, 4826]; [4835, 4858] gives 1.02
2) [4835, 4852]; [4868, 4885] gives 0.96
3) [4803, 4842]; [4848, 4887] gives 1.02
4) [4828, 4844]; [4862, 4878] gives 1.01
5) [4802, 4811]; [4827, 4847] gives 0.97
